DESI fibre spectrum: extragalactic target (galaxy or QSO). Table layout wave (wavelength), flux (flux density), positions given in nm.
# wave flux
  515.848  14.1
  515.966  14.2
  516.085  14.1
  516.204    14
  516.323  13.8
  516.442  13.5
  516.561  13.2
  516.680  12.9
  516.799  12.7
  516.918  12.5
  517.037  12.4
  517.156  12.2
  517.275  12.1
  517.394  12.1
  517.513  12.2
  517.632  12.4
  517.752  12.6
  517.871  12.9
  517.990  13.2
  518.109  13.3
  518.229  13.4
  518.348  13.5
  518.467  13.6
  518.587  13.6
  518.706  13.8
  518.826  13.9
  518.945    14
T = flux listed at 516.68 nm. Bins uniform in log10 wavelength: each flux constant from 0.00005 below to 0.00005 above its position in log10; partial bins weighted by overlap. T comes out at 12.9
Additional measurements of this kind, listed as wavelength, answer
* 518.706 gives 13.8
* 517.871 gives 12.9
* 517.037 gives 12.4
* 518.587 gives 13.6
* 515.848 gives 14.1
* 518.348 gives 13.5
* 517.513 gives 12.2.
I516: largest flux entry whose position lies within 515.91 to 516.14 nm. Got 14.2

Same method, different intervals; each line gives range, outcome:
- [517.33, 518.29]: 13.4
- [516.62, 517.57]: 12.9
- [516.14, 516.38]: 14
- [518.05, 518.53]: 13.6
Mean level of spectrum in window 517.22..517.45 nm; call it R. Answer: 12.1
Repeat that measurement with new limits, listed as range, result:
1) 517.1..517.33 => 12.2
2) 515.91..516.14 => 14.1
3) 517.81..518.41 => 13.3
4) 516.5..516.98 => 12.8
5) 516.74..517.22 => 12.5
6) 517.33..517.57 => 12.2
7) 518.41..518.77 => 13.6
